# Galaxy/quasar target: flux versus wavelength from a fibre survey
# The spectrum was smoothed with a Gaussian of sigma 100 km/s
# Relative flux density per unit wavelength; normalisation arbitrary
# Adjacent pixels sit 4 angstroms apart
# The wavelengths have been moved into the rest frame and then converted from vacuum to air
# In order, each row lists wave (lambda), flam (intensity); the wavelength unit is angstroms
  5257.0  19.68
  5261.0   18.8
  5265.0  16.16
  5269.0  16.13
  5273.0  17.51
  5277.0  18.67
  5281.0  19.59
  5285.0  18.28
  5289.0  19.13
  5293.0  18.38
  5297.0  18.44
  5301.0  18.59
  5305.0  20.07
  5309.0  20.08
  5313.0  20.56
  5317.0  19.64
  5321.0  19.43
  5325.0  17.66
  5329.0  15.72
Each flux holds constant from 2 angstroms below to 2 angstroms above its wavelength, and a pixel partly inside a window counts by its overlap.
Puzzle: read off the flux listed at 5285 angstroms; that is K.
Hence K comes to 18.28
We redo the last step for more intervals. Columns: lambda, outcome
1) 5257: 19.68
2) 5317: 19.64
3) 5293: 18.38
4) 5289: 19.13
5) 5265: 16.16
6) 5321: 19.43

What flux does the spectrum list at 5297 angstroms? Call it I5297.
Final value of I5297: 18.44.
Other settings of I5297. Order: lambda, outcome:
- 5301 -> 18.59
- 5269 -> 16.13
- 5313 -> 20.56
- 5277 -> 18.67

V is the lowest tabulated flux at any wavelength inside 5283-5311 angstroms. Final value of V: 18.28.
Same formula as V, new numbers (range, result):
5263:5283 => 16.13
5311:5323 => 19.43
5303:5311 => 20.07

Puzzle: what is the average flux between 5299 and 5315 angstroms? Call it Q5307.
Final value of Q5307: 19.8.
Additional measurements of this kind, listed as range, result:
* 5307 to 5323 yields 19.9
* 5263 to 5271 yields 16.1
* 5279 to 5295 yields 18.8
